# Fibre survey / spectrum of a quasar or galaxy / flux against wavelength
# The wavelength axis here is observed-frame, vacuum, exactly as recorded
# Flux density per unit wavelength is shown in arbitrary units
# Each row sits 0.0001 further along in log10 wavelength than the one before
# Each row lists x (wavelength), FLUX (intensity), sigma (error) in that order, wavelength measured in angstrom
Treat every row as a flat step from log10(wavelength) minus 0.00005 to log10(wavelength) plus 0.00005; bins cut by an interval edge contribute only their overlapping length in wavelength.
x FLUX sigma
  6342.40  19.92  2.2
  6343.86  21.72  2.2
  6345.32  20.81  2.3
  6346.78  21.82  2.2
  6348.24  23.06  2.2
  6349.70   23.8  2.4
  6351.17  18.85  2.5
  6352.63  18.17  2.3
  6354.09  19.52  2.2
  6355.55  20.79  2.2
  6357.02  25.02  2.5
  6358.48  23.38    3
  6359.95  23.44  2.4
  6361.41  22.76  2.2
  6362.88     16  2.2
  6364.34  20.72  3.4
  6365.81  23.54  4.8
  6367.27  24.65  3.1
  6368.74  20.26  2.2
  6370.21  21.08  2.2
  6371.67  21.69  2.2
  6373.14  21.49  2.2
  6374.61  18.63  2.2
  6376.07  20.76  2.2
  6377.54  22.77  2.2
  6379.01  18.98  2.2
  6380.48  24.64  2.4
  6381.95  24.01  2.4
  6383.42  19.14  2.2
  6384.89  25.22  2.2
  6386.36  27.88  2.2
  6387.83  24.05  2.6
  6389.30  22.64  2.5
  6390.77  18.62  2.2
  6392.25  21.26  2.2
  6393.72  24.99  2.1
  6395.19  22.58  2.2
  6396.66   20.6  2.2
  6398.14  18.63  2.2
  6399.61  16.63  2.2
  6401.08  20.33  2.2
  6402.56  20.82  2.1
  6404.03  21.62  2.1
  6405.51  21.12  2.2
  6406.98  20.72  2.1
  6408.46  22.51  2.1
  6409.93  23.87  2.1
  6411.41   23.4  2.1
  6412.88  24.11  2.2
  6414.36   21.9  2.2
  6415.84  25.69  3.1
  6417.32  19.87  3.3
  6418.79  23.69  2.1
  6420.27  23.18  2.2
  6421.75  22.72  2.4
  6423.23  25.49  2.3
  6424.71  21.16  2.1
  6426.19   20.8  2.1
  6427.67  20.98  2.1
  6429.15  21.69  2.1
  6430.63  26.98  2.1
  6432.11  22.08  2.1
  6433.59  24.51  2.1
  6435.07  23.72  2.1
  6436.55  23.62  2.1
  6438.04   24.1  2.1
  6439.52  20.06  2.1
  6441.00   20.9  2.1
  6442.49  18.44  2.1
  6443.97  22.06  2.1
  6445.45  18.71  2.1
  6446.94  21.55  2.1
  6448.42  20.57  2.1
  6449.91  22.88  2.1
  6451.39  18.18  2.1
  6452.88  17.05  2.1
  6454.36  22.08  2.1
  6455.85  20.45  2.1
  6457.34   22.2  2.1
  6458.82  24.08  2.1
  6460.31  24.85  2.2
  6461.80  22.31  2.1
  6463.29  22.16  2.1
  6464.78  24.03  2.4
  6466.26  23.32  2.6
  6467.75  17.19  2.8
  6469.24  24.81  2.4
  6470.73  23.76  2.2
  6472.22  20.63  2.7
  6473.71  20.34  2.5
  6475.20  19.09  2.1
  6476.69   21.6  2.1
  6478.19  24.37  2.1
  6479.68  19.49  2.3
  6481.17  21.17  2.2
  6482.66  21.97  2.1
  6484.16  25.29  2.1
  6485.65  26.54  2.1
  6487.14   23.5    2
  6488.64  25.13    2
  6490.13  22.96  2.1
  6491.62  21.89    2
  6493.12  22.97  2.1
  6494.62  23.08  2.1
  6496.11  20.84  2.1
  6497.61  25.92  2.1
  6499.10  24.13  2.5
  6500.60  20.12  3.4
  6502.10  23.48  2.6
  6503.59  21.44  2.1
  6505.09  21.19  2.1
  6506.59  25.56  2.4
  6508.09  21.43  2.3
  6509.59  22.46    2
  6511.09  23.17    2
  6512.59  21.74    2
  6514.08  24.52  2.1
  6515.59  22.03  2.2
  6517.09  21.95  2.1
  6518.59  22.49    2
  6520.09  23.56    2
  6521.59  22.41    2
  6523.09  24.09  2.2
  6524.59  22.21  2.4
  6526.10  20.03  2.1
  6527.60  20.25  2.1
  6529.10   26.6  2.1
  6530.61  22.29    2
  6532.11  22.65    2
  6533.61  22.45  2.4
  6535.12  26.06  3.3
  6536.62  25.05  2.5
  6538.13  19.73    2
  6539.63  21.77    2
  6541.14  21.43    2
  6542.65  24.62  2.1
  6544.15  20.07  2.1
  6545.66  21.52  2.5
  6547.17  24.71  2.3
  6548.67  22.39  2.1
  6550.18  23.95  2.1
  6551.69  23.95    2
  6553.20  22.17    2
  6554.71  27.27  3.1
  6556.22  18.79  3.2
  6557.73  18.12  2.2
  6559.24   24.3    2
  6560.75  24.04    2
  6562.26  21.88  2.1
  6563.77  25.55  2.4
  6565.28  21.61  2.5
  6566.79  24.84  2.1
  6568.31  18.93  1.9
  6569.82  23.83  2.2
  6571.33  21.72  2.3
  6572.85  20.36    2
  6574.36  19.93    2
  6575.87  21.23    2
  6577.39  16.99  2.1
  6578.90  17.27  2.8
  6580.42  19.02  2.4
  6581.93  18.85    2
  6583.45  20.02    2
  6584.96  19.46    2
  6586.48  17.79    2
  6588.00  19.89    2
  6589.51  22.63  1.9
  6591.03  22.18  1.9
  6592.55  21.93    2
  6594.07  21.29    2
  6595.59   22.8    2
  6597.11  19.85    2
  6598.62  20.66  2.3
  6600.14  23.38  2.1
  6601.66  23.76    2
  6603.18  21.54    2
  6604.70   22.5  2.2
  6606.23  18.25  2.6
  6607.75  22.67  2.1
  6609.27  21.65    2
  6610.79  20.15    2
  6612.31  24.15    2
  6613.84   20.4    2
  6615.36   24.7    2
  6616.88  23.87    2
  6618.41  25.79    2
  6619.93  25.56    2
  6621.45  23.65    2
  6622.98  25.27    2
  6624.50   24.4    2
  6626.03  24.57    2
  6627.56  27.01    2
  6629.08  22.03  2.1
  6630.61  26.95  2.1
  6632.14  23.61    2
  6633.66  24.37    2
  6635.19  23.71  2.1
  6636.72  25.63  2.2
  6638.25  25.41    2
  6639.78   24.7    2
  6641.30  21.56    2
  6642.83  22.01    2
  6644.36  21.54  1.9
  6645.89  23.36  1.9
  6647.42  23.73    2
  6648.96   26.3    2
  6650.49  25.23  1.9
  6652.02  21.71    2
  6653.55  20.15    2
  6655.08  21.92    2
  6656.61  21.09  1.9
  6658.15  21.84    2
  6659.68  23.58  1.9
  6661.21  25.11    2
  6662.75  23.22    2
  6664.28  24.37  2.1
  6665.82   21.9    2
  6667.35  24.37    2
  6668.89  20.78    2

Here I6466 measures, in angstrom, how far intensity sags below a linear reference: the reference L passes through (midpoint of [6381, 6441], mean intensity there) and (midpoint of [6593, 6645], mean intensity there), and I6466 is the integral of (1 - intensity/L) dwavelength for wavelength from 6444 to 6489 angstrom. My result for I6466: 1.3 angstrom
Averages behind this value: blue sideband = 22.4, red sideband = 23.2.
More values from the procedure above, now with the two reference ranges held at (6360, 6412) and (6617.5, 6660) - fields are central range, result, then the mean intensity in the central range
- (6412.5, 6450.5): -0.5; 22.3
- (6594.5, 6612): 1.4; 21.6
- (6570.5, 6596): 3.5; 20.2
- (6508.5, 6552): 0.3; 22.7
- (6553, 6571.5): 0.5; 22.6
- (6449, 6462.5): 0.4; 21.5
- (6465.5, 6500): -0.1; 22.6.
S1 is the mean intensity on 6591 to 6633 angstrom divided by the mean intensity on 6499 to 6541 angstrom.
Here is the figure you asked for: 1.0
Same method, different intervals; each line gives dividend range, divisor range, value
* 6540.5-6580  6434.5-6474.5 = 1.02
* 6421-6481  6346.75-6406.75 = 1.01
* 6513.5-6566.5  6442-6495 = 1.04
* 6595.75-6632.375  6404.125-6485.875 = 1.05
